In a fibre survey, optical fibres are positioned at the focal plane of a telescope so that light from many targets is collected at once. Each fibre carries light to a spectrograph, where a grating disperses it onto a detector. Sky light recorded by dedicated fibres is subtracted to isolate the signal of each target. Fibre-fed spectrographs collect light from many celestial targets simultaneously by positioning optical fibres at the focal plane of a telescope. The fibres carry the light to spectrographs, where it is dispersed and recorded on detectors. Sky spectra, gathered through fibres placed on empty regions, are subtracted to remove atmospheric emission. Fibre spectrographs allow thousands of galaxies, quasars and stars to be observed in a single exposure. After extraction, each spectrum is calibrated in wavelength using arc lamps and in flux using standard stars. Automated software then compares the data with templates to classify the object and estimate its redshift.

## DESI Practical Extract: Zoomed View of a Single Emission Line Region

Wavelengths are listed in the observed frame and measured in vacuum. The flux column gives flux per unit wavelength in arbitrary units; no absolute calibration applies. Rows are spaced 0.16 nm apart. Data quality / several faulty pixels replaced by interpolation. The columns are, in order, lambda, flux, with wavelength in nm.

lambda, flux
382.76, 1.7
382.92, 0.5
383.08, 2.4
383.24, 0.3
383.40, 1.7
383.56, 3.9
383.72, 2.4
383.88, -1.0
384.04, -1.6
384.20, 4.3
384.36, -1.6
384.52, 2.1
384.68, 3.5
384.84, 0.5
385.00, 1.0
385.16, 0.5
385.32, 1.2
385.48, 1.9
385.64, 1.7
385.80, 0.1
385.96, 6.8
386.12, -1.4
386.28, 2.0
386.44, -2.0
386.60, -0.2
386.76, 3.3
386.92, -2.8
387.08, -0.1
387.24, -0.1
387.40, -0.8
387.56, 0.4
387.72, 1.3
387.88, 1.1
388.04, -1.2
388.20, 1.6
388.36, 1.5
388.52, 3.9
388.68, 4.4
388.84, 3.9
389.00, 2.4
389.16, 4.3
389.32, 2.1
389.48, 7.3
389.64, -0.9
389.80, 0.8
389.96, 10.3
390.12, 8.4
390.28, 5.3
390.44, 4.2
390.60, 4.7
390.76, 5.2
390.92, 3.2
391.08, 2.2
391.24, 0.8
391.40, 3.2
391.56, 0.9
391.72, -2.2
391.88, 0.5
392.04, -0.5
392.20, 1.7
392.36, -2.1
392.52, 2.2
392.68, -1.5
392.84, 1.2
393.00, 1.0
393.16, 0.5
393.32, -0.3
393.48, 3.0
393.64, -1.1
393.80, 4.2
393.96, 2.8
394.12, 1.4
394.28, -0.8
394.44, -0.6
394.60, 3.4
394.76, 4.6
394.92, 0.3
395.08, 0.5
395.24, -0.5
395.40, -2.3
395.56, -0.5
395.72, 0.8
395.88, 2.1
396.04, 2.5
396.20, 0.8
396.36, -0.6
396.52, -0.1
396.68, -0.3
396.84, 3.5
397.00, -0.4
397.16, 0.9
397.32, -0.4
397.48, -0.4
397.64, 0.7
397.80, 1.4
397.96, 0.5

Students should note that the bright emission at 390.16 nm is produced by Lyman alpha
